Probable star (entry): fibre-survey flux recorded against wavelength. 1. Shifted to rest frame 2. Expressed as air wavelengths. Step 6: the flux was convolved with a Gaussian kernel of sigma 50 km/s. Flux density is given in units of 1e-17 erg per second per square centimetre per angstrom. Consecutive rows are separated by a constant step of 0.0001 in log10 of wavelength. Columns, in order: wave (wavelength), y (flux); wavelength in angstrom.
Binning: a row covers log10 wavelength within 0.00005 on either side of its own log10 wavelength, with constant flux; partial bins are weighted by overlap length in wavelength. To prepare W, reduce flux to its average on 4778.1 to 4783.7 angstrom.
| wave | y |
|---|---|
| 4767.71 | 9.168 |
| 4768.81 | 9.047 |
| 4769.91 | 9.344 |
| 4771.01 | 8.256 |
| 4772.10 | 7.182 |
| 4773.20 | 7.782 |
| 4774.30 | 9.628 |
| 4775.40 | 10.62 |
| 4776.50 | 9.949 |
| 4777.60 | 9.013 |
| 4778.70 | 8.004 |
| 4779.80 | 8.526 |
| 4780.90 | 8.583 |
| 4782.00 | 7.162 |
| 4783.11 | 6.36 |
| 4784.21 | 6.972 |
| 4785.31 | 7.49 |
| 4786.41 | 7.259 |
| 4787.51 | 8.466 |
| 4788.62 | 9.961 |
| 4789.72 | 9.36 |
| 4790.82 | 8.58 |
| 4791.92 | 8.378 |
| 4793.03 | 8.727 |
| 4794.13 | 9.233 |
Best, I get 7.73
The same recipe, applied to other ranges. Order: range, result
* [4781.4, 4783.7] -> 6.79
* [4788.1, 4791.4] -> 9.31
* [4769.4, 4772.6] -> 8.28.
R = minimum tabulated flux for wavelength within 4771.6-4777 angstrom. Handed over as 7.182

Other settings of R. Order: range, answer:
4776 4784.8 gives 6.36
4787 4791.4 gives 8.466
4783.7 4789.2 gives 6.972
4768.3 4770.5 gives 9.047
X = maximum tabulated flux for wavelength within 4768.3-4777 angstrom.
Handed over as 10.62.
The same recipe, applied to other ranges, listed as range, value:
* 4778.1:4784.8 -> 8.583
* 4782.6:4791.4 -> 9.961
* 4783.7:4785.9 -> 7.49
